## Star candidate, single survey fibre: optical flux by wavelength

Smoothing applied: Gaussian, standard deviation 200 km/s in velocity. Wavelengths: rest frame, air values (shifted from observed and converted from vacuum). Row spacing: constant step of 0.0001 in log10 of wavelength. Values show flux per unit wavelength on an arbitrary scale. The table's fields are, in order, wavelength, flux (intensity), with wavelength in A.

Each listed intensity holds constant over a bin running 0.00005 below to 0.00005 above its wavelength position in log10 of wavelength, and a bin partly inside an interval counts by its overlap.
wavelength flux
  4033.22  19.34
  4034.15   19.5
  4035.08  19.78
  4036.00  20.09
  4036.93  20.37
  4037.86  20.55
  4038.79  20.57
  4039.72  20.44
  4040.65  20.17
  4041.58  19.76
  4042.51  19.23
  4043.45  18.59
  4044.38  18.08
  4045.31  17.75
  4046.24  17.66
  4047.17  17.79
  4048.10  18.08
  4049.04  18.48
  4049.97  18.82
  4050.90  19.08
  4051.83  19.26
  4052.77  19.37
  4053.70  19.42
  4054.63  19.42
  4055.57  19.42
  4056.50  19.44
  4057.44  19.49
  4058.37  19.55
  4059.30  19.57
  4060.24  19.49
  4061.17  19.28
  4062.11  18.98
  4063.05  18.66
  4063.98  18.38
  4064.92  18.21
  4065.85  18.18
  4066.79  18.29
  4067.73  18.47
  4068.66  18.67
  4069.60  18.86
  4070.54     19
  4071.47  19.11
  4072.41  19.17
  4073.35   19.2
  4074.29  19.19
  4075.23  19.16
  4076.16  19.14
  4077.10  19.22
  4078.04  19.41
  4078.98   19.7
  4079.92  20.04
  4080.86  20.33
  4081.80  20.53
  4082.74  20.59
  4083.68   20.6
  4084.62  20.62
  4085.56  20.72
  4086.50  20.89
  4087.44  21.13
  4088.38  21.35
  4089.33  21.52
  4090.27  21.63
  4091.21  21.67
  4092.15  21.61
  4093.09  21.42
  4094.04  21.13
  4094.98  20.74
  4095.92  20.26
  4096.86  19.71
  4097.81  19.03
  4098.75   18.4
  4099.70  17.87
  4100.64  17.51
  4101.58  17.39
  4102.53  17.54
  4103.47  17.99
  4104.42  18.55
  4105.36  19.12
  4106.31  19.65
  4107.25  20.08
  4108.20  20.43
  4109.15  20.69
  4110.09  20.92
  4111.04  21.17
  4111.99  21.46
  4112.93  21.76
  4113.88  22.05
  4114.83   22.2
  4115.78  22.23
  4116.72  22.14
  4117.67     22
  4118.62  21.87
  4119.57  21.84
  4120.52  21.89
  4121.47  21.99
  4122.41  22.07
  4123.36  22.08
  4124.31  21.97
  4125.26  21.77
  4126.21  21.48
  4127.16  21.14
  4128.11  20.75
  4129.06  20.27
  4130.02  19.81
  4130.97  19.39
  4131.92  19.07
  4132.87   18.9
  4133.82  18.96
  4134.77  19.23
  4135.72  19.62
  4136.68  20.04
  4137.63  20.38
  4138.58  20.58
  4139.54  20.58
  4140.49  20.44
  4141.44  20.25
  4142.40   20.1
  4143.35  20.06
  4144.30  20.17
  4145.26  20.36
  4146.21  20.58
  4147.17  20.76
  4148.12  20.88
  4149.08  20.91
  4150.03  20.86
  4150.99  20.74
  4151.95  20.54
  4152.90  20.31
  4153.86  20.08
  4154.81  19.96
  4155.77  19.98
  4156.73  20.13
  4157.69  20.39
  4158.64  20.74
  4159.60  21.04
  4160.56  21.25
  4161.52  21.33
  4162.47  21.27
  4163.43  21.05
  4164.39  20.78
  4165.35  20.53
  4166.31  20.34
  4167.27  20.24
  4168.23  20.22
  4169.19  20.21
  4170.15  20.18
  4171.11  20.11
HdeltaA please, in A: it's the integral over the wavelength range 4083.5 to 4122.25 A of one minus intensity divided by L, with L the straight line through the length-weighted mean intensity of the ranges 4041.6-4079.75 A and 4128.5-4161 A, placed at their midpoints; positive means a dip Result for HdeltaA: -2.0 A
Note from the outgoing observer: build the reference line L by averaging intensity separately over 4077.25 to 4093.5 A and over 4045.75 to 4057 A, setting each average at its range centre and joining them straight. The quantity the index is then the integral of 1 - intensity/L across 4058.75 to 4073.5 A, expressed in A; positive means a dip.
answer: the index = 0.6 A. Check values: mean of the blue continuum 18.8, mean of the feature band 18.8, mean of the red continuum 20.8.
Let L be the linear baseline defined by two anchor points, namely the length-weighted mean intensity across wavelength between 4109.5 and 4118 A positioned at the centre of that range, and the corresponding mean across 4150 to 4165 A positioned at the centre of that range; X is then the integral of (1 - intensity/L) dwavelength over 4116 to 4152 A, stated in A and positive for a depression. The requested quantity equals 0.91 A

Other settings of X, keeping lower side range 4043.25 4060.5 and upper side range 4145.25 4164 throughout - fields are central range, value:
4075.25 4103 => -0.7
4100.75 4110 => 0.4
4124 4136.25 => 0.1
